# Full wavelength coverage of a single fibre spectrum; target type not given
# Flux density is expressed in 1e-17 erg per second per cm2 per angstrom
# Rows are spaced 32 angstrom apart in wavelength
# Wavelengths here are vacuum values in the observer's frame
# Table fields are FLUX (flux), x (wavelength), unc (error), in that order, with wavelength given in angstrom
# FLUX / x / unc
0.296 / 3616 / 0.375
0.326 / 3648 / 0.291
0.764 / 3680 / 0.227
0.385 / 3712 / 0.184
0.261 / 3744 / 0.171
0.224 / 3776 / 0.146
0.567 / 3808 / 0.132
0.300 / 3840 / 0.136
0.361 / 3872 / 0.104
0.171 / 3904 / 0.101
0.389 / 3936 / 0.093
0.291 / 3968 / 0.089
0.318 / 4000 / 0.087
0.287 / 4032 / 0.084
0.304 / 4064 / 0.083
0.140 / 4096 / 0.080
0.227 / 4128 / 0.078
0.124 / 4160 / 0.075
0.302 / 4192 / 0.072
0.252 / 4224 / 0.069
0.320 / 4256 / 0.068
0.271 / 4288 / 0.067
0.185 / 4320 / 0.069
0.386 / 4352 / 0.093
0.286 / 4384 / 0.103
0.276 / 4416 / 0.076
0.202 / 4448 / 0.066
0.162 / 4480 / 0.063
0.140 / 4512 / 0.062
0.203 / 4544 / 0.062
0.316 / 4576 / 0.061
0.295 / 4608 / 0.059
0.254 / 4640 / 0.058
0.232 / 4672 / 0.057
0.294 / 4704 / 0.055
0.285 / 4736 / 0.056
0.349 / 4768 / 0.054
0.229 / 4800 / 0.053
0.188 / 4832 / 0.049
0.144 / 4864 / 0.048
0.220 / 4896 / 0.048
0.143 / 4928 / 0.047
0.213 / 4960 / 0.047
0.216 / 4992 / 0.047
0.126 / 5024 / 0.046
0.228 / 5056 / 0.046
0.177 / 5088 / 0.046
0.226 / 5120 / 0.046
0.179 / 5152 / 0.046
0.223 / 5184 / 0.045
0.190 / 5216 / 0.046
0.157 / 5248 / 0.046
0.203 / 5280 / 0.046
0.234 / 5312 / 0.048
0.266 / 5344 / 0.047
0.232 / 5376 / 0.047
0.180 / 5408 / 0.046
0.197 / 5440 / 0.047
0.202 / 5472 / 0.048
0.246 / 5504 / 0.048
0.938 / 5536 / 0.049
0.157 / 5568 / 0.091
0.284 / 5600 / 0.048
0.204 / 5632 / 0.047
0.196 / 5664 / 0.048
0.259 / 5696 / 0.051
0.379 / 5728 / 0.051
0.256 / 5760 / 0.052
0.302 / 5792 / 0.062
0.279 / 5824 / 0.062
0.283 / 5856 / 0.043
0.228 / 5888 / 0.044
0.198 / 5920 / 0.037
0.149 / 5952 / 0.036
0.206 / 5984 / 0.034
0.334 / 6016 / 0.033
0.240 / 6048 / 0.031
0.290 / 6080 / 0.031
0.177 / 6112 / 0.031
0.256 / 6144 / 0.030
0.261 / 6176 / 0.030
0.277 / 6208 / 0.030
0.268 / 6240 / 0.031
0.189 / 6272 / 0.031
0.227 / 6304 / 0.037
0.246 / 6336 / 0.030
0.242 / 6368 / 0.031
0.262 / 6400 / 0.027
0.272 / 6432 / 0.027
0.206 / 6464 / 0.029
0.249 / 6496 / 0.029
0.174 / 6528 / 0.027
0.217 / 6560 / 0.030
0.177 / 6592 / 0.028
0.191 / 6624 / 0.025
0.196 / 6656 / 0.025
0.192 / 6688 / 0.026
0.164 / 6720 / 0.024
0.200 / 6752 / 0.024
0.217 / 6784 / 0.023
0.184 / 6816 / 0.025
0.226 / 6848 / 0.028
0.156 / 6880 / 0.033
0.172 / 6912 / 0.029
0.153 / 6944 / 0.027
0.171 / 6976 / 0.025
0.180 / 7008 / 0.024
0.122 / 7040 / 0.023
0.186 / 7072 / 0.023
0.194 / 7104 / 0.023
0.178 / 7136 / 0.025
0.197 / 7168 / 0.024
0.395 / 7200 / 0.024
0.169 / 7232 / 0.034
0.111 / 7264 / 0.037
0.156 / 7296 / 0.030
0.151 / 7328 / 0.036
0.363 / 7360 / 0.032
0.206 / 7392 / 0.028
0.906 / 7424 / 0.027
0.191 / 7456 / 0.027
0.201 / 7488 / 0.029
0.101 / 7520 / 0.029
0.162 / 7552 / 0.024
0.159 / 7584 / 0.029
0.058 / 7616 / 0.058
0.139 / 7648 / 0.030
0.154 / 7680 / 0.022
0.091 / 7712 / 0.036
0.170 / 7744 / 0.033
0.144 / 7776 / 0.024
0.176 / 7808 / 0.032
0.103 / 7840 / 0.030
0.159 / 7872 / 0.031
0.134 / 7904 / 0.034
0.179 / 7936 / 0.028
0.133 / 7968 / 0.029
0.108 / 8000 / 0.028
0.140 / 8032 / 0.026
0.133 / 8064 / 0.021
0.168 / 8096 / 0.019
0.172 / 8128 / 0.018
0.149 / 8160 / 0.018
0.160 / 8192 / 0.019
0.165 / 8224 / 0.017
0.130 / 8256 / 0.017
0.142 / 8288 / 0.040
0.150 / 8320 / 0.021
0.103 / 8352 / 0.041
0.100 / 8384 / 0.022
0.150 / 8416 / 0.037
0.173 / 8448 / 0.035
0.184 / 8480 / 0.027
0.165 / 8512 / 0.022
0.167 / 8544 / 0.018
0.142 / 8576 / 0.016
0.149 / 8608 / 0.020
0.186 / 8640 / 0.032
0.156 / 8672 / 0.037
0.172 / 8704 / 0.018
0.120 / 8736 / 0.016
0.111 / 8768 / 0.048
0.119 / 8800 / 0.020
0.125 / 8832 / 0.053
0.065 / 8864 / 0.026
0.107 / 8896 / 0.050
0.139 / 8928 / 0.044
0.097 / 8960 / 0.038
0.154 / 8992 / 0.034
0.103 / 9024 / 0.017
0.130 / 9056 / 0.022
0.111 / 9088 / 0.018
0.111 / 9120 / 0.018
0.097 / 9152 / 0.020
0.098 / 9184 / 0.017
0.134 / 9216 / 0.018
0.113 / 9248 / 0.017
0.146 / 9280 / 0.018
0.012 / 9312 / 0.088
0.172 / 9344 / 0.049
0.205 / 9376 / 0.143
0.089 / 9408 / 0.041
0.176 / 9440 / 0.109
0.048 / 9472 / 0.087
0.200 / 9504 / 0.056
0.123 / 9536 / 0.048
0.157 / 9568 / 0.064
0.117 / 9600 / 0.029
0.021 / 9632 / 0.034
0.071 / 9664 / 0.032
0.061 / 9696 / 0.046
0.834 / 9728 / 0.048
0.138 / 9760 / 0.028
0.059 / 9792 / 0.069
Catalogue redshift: 0.481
